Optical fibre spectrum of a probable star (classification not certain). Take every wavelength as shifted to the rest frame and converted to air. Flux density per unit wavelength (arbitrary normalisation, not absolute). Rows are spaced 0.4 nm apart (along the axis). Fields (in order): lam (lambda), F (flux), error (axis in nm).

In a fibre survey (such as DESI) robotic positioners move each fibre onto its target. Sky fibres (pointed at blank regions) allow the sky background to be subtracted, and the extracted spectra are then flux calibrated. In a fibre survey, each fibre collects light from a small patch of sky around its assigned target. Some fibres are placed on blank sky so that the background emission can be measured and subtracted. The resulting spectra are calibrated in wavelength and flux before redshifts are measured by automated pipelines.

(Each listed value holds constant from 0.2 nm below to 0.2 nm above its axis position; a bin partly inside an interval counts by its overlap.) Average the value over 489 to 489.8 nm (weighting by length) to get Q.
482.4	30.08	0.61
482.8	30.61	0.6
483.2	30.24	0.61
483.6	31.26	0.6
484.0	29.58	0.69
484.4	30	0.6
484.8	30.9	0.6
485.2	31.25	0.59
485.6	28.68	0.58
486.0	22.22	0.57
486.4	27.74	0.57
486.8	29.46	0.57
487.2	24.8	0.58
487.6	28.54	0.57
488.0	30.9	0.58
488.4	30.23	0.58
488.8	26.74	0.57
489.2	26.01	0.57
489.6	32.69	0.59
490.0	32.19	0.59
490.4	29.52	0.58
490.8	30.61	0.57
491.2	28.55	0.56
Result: 29.4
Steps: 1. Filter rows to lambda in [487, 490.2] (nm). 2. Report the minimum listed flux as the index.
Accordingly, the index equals 24.8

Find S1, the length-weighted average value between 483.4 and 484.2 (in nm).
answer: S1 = 30.4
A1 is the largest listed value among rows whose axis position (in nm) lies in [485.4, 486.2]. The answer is 28.68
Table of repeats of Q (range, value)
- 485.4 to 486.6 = 26.2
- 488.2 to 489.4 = 27.7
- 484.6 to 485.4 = 31.1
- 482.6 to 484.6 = 30.3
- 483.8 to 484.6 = 29.8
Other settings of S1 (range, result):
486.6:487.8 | 27.6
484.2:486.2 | 28.6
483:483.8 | 30.8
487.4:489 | 29.1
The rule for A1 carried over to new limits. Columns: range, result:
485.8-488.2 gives 30.9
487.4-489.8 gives 32.69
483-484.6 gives 31.26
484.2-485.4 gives 31.25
